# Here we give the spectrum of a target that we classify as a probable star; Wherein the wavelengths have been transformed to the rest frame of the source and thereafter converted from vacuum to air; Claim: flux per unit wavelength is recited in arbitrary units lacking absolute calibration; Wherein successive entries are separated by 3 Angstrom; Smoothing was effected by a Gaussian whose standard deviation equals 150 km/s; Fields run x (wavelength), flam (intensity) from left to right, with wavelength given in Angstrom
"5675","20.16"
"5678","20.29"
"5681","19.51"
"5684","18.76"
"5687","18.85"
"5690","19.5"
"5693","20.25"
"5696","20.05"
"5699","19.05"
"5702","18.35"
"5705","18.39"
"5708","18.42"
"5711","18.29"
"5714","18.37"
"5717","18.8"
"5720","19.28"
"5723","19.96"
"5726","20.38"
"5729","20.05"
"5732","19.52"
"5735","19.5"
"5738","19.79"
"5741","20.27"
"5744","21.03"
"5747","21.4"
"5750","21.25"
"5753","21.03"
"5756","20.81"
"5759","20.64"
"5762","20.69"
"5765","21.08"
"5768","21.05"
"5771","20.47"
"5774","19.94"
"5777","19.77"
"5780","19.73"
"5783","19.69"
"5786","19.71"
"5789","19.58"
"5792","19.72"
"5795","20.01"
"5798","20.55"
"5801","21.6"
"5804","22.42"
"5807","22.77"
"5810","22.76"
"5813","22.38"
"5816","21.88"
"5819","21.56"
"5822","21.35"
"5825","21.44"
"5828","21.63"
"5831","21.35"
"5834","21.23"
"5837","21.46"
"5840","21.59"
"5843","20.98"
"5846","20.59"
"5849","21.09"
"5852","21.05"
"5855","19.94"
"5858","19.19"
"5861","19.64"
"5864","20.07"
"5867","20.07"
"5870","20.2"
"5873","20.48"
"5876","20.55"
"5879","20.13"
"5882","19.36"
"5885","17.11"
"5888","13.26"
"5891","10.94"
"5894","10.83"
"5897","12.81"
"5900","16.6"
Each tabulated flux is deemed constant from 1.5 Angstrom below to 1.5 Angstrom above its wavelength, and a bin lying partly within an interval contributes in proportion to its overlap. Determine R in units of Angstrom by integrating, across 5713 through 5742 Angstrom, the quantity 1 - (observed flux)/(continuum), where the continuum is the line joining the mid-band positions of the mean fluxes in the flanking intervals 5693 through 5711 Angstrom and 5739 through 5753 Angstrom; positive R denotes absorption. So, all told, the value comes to 0.7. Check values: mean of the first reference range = 18.9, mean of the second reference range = 20.9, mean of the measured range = 19.6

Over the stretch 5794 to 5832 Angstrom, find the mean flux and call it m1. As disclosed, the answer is 21.7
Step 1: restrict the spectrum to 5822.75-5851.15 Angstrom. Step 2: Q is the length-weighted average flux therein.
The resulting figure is 21.3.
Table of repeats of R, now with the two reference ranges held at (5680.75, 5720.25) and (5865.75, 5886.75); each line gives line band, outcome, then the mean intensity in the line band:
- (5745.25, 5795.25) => -3.1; 20.4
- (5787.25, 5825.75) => -4.0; 21.4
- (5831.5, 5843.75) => -1.2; 21.3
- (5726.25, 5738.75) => -0.5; 19.8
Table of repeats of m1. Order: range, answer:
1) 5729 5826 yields 20.8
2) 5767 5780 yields 20.2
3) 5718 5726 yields 19.7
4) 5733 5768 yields 20.7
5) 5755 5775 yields 20.7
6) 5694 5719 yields 18.8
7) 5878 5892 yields 16.2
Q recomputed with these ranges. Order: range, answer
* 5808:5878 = 21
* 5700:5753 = 19.6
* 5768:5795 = 19.9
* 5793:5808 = 21.4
